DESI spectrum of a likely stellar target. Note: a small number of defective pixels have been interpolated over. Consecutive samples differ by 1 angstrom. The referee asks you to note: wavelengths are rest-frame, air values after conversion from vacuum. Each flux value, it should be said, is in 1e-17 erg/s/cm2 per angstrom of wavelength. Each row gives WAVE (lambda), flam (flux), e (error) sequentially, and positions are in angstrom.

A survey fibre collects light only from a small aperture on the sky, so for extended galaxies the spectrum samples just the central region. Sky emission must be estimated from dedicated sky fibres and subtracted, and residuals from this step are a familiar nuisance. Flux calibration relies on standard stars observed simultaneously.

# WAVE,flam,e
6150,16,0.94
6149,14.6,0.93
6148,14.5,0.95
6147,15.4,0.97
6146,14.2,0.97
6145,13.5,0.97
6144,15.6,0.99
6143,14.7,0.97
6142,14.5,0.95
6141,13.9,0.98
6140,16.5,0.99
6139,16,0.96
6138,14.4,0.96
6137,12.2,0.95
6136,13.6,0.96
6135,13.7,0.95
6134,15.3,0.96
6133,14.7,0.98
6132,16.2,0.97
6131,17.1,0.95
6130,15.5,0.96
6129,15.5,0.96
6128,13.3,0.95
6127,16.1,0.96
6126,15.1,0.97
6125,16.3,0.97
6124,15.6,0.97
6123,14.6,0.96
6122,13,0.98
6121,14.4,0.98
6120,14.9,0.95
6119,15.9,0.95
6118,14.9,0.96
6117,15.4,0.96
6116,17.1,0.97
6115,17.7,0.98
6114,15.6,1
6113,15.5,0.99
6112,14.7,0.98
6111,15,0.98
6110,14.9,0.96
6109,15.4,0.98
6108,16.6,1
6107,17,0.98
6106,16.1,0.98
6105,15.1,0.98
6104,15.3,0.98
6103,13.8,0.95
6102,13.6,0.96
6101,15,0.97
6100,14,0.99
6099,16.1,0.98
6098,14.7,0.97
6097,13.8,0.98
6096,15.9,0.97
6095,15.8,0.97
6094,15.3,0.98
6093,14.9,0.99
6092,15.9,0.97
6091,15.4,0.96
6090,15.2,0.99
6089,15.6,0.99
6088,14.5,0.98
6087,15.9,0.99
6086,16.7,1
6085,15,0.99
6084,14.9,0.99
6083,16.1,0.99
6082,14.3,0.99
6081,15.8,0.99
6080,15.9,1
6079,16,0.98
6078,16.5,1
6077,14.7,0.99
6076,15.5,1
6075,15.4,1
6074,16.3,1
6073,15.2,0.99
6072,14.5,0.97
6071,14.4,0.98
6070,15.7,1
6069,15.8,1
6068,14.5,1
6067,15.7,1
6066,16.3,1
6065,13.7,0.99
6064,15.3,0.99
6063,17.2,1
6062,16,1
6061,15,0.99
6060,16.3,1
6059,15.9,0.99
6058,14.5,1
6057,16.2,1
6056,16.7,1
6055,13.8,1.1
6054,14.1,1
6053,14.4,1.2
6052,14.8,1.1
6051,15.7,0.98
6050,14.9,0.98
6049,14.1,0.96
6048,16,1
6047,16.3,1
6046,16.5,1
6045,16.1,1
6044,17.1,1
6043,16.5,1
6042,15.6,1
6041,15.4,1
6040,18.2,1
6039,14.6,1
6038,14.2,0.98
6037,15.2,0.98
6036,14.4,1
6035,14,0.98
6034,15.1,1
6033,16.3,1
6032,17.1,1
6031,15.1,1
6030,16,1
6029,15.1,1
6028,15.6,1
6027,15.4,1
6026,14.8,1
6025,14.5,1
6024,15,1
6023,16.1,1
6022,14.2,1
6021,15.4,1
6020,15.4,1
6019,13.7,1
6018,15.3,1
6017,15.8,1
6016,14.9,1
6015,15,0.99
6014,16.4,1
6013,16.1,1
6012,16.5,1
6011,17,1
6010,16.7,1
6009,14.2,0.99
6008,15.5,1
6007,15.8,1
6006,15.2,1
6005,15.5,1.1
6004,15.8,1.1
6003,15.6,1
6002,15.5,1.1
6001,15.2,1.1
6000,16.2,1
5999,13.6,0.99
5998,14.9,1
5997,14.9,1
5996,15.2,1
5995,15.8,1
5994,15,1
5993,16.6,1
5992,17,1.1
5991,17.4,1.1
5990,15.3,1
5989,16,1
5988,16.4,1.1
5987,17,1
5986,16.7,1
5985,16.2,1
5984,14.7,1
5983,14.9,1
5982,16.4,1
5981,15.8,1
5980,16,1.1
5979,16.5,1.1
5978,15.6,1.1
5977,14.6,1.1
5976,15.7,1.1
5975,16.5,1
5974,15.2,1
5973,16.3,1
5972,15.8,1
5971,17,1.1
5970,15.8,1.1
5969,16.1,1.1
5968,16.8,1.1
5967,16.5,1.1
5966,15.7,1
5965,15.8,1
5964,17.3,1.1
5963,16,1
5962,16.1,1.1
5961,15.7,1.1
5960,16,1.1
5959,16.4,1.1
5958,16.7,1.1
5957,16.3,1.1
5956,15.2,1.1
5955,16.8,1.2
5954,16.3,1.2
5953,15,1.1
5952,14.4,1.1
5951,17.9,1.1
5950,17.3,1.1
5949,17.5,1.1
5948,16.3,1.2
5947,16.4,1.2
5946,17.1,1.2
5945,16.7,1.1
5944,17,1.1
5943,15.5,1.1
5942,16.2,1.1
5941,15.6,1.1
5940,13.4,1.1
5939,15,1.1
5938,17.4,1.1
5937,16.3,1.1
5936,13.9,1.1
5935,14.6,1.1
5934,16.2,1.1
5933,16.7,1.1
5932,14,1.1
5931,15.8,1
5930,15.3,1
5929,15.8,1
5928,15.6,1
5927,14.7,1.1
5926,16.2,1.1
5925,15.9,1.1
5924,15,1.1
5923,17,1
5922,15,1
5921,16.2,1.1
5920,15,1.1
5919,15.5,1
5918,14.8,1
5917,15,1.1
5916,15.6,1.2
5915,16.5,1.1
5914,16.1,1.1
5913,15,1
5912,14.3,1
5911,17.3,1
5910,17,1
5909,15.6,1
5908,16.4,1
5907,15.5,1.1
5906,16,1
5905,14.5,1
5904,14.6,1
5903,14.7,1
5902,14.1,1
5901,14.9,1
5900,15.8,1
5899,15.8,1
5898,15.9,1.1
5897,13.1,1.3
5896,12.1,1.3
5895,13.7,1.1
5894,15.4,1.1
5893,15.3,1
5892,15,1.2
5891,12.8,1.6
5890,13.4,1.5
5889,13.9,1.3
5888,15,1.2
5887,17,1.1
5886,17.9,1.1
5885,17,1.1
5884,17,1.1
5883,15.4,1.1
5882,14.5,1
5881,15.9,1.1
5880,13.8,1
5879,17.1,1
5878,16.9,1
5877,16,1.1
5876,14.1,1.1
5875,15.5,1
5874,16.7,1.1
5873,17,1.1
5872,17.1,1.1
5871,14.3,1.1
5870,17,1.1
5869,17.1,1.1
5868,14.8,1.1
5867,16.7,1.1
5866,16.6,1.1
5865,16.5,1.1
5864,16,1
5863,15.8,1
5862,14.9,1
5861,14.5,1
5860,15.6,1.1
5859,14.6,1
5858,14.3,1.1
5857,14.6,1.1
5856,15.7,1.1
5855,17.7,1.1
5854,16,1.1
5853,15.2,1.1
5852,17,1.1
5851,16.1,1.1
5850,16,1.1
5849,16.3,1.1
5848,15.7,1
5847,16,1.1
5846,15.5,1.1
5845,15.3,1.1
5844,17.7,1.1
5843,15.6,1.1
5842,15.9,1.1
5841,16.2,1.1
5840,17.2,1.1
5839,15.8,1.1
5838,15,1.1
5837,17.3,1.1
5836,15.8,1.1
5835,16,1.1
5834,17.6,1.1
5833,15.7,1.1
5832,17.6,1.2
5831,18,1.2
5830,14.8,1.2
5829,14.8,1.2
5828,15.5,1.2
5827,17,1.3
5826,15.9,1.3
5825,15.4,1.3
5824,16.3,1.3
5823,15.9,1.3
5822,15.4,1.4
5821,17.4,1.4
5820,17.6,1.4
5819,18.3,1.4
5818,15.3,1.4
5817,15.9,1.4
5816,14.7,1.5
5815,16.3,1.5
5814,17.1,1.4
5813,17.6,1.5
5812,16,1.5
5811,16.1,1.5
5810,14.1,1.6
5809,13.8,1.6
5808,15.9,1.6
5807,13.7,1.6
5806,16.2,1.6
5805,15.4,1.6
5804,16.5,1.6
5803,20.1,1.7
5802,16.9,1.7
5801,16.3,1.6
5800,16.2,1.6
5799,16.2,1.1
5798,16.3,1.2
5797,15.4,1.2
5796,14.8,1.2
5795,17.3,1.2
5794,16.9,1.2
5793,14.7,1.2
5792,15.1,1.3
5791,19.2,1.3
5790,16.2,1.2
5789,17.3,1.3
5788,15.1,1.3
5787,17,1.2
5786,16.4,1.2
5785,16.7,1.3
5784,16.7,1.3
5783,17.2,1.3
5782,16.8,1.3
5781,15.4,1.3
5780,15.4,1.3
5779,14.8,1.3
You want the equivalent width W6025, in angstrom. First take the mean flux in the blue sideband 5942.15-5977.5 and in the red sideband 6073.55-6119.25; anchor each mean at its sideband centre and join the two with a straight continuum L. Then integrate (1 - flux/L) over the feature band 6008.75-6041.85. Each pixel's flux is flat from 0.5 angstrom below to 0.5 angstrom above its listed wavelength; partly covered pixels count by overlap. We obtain 0.88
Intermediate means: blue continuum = 16.2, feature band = 15.4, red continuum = 15.4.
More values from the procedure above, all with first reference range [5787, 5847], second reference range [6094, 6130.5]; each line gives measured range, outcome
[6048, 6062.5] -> 0.22 angstrom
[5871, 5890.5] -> 0.22 angstrom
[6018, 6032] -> 0.32 angstrom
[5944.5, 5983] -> -1.11 angstrom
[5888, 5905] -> 1.61 angstrom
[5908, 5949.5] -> 0.19 angstrom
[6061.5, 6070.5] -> -0.10 angstrom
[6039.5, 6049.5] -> -0.46 angstrom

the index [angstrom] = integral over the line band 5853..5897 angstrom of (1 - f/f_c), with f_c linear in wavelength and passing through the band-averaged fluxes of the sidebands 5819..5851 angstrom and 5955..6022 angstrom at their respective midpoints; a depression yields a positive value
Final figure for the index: 1.7 angstrom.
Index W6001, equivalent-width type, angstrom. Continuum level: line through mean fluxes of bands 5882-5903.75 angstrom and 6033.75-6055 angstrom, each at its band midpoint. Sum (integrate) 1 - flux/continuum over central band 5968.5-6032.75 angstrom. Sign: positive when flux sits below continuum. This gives -1.8 angstrom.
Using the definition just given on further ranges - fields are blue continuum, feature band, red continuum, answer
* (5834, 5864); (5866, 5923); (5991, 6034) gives 1.05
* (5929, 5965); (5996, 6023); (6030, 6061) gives 0.48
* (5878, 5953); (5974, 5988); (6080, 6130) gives -0.39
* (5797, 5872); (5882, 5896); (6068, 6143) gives 0.66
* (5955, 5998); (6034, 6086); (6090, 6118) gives 0.52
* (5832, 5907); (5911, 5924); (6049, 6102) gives 0.01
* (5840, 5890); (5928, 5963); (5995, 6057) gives -0.68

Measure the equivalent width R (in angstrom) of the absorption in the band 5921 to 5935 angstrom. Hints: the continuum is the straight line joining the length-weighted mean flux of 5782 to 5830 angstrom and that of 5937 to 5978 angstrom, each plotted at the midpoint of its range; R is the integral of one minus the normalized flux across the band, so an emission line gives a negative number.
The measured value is 0.5 angstrom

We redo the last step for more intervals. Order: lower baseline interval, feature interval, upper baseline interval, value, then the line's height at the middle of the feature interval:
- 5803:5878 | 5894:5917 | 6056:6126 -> 0.94 angstrom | 15.9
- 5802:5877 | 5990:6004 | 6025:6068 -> 0.01 angstrom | 15.6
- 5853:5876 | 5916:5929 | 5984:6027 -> 0.18 angstrom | 15.7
